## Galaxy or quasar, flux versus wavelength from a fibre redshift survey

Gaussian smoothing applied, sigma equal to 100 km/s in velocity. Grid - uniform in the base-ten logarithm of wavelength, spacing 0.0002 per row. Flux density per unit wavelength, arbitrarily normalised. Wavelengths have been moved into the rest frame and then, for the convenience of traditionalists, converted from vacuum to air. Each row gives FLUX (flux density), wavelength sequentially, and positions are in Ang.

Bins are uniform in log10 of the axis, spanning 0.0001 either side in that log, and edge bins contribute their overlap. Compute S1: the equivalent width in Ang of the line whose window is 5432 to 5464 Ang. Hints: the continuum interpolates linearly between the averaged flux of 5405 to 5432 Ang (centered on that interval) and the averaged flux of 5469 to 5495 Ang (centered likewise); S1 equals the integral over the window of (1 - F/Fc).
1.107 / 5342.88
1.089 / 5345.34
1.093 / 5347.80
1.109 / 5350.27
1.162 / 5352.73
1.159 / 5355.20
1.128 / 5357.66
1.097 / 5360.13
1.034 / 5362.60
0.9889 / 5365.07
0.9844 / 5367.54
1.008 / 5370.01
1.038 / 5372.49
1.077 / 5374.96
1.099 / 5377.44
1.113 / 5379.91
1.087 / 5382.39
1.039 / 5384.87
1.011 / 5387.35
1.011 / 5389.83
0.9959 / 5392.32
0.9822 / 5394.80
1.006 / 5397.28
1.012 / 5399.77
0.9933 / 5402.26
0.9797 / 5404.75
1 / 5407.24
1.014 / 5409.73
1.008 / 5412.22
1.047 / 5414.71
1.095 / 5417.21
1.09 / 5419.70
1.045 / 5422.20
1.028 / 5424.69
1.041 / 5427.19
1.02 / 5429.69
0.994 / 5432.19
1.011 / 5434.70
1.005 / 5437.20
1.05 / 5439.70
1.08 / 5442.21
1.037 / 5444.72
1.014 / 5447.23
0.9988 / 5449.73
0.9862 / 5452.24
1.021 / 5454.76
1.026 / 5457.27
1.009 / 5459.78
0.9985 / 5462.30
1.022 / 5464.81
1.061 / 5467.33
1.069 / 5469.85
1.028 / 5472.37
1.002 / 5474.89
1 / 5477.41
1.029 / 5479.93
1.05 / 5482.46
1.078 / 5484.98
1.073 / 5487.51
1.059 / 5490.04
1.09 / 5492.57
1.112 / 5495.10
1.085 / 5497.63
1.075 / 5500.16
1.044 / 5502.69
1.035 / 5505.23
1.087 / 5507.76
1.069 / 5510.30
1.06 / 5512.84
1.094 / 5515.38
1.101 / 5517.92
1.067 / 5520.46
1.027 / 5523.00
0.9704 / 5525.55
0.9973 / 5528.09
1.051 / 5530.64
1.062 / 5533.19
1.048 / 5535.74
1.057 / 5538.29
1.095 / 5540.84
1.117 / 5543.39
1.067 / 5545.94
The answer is 0.7 Ang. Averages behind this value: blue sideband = 1.04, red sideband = 1.05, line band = 1.02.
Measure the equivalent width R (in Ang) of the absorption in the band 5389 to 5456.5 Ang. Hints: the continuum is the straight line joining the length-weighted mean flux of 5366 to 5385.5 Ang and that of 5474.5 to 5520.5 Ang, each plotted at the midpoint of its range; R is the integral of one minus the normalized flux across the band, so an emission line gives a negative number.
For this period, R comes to 2.4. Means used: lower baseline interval 1.06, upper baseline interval 1.06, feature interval 1.02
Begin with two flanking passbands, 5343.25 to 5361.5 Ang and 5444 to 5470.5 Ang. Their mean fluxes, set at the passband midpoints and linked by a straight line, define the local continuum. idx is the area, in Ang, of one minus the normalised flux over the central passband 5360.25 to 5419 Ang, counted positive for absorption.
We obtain 2.96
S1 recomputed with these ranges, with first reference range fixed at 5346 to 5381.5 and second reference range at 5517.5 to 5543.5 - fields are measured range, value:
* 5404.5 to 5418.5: 0.6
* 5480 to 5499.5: -0.3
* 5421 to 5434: 0.5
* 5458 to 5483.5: 0.8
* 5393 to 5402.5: 0.7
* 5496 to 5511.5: -0.2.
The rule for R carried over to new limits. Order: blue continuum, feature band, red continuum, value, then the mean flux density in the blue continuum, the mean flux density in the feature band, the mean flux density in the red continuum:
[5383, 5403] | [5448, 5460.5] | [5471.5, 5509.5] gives 0.4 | 1.01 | 1.01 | 1.06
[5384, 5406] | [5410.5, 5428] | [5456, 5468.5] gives -0.7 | 1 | 1.05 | 1.02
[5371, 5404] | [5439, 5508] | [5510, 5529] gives 0.0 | 1.03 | 1.04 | 1.05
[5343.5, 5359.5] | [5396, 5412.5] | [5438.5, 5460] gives 1.1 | 1.12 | 1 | 1.03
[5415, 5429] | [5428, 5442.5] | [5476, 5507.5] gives 0.5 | 1.06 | 1.02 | 1.06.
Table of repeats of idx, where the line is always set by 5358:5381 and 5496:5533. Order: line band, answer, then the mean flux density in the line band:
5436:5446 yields 0.10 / 1.04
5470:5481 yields 0.36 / 1.02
